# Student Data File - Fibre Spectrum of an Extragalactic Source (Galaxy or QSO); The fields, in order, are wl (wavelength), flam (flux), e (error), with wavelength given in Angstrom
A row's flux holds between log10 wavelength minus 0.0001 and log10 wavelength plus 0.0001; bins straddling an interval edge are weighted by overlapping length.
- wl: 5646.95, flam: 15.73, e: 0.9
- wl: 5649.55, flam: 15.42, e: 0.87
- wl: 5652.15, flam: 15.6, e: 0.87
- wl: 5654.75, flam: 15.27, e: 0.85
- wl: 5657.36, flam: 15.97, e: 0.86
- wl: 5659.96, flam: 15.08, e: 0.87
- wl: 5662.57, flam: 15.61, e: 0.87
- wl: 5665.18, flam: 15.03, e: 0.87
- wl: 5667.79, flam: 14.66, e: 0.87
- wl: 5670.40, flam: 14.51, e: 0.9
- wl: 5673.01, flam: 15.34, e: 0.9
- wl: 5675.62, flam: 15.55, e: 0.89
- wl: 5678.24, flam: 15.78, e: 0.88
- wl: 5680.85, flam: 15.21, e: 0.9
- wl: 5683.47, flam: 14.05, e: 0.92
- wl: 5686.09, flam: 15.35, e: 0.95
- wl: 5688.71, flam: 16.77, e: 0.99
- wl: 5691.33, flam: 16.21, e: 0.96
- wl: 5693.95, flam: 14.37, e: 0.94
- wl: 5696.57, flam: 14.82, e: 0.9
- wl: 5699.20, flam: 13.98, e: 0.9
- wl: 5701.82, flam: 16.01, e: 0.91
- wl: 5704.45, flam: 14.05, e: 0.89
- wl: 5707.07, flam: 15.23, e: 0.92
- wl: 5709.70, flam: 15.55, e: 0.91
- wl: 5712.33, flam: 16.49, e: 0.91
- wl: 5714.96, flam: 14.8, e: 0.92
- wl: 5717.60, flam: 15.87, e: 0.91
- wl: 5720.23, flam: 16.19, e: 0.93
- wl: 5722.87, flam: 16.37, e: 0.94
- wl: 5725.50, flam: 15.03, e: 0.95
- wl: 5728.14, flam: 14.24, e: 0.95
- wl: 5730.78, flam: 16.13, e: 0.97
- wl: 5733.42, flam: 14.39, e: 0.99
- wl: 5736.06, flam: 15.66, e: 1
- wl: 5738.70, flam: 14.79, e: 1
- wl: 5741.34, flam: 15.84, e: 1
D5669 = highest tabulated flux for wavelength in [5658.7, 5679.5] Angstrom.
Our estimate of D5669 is 15.78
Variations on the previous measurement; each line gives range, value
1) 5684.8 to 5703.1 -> 16.77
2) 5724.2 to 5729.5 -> 15.03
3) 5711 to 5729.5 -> 16.49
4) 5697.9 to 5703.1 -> 16.01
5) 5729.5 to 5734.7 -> 16.13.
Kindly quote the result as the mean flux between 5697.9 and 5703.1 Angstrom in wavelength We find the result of 15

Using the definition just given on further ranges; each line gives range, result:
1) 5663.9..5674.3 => 14.9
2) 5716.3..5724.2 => 16.2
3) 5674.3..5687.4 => 15.2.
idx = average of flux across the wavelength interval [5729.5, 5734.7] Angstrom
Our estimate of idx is 15.3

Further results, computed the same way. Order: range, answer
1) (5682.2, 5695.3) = 15.4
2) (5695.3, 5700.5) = 14.4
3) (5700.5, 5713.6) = 15.5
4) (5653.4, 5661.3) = 15.4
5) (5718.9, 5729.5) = 15.5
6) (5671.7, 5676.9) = 15.5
